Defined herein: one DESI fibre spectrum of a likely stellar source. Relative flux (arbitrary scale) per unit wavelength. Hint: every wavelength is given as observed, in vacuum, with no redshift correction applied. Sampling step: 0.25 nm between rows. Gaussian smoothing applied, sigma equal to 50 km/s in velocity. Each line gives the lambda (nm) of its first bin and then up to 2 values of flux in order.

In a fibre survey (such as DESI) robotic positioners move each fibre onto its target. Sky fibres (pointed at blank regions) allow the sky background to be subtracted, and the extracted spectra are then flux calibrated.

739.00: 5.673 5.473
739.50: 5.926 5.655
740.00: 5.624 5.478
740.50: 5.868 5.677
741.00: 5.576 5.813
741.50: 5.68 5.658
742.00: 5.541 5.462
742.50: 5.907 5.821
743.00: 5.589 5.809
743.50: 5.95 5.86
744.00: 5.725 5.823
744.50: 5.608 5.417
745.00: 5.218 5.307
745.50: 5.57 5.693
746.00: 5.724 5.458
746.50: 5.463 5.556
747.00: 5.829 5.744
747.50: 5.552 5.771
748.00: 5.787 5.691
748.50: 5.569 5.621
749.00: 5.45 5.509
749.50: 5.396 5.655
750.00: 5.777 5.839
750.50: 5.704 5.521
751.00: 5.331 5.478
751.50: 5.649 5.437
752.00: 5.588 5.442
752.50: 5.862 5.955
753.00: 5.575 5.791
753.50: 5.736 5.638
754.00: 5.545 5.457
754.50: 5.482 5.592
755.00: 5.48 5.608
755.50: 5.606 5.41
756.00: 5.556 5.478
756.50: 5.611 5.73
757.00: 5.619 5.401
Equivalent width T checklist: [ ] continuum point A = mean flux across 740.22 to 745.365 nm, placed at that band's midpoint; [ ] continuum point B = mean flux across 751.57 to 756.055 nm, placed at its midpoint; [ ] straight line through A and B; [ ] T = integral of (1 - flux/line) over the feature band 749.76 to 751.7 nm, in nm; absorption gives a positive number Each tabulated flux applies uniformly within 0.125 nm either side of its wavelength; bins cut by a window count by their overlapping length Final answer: 0.00 nm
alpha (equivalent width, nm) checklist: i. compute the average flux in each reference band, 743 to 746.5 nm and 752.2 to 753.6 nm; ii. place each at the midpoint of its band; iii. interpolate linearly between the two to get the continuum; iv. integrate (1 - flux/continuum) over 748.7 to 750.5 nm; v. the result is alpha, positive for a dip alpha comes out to 0.03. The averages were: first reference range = 5.62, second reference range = 5.74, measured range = 5.61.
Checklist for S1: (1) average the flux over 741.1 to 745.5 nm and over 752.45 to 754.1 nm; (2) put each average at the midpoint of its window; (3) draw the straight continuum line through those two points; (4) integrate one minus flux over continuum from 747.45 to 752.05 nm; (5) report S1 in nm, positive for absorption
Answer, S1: 0.08 nm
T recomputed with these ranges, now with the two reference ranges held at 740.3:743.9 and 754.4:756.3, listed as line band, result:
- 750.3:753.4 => -0.02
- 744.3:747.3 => 0.06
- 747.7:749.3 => 0.00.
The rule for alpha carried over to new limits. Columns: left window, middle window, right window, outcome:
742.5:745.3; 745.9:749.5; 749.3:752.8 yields 0.01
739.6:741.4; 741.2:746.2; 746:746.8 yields -0.05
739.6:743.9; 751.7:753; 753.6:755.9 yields -0.02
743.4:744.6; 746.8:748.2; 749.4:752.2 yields -0.01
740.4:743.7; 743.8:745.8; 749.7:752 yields 0.05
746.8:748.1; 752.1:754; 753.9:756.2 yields -0.04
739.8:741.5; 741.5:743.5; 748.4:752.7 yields -0.02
